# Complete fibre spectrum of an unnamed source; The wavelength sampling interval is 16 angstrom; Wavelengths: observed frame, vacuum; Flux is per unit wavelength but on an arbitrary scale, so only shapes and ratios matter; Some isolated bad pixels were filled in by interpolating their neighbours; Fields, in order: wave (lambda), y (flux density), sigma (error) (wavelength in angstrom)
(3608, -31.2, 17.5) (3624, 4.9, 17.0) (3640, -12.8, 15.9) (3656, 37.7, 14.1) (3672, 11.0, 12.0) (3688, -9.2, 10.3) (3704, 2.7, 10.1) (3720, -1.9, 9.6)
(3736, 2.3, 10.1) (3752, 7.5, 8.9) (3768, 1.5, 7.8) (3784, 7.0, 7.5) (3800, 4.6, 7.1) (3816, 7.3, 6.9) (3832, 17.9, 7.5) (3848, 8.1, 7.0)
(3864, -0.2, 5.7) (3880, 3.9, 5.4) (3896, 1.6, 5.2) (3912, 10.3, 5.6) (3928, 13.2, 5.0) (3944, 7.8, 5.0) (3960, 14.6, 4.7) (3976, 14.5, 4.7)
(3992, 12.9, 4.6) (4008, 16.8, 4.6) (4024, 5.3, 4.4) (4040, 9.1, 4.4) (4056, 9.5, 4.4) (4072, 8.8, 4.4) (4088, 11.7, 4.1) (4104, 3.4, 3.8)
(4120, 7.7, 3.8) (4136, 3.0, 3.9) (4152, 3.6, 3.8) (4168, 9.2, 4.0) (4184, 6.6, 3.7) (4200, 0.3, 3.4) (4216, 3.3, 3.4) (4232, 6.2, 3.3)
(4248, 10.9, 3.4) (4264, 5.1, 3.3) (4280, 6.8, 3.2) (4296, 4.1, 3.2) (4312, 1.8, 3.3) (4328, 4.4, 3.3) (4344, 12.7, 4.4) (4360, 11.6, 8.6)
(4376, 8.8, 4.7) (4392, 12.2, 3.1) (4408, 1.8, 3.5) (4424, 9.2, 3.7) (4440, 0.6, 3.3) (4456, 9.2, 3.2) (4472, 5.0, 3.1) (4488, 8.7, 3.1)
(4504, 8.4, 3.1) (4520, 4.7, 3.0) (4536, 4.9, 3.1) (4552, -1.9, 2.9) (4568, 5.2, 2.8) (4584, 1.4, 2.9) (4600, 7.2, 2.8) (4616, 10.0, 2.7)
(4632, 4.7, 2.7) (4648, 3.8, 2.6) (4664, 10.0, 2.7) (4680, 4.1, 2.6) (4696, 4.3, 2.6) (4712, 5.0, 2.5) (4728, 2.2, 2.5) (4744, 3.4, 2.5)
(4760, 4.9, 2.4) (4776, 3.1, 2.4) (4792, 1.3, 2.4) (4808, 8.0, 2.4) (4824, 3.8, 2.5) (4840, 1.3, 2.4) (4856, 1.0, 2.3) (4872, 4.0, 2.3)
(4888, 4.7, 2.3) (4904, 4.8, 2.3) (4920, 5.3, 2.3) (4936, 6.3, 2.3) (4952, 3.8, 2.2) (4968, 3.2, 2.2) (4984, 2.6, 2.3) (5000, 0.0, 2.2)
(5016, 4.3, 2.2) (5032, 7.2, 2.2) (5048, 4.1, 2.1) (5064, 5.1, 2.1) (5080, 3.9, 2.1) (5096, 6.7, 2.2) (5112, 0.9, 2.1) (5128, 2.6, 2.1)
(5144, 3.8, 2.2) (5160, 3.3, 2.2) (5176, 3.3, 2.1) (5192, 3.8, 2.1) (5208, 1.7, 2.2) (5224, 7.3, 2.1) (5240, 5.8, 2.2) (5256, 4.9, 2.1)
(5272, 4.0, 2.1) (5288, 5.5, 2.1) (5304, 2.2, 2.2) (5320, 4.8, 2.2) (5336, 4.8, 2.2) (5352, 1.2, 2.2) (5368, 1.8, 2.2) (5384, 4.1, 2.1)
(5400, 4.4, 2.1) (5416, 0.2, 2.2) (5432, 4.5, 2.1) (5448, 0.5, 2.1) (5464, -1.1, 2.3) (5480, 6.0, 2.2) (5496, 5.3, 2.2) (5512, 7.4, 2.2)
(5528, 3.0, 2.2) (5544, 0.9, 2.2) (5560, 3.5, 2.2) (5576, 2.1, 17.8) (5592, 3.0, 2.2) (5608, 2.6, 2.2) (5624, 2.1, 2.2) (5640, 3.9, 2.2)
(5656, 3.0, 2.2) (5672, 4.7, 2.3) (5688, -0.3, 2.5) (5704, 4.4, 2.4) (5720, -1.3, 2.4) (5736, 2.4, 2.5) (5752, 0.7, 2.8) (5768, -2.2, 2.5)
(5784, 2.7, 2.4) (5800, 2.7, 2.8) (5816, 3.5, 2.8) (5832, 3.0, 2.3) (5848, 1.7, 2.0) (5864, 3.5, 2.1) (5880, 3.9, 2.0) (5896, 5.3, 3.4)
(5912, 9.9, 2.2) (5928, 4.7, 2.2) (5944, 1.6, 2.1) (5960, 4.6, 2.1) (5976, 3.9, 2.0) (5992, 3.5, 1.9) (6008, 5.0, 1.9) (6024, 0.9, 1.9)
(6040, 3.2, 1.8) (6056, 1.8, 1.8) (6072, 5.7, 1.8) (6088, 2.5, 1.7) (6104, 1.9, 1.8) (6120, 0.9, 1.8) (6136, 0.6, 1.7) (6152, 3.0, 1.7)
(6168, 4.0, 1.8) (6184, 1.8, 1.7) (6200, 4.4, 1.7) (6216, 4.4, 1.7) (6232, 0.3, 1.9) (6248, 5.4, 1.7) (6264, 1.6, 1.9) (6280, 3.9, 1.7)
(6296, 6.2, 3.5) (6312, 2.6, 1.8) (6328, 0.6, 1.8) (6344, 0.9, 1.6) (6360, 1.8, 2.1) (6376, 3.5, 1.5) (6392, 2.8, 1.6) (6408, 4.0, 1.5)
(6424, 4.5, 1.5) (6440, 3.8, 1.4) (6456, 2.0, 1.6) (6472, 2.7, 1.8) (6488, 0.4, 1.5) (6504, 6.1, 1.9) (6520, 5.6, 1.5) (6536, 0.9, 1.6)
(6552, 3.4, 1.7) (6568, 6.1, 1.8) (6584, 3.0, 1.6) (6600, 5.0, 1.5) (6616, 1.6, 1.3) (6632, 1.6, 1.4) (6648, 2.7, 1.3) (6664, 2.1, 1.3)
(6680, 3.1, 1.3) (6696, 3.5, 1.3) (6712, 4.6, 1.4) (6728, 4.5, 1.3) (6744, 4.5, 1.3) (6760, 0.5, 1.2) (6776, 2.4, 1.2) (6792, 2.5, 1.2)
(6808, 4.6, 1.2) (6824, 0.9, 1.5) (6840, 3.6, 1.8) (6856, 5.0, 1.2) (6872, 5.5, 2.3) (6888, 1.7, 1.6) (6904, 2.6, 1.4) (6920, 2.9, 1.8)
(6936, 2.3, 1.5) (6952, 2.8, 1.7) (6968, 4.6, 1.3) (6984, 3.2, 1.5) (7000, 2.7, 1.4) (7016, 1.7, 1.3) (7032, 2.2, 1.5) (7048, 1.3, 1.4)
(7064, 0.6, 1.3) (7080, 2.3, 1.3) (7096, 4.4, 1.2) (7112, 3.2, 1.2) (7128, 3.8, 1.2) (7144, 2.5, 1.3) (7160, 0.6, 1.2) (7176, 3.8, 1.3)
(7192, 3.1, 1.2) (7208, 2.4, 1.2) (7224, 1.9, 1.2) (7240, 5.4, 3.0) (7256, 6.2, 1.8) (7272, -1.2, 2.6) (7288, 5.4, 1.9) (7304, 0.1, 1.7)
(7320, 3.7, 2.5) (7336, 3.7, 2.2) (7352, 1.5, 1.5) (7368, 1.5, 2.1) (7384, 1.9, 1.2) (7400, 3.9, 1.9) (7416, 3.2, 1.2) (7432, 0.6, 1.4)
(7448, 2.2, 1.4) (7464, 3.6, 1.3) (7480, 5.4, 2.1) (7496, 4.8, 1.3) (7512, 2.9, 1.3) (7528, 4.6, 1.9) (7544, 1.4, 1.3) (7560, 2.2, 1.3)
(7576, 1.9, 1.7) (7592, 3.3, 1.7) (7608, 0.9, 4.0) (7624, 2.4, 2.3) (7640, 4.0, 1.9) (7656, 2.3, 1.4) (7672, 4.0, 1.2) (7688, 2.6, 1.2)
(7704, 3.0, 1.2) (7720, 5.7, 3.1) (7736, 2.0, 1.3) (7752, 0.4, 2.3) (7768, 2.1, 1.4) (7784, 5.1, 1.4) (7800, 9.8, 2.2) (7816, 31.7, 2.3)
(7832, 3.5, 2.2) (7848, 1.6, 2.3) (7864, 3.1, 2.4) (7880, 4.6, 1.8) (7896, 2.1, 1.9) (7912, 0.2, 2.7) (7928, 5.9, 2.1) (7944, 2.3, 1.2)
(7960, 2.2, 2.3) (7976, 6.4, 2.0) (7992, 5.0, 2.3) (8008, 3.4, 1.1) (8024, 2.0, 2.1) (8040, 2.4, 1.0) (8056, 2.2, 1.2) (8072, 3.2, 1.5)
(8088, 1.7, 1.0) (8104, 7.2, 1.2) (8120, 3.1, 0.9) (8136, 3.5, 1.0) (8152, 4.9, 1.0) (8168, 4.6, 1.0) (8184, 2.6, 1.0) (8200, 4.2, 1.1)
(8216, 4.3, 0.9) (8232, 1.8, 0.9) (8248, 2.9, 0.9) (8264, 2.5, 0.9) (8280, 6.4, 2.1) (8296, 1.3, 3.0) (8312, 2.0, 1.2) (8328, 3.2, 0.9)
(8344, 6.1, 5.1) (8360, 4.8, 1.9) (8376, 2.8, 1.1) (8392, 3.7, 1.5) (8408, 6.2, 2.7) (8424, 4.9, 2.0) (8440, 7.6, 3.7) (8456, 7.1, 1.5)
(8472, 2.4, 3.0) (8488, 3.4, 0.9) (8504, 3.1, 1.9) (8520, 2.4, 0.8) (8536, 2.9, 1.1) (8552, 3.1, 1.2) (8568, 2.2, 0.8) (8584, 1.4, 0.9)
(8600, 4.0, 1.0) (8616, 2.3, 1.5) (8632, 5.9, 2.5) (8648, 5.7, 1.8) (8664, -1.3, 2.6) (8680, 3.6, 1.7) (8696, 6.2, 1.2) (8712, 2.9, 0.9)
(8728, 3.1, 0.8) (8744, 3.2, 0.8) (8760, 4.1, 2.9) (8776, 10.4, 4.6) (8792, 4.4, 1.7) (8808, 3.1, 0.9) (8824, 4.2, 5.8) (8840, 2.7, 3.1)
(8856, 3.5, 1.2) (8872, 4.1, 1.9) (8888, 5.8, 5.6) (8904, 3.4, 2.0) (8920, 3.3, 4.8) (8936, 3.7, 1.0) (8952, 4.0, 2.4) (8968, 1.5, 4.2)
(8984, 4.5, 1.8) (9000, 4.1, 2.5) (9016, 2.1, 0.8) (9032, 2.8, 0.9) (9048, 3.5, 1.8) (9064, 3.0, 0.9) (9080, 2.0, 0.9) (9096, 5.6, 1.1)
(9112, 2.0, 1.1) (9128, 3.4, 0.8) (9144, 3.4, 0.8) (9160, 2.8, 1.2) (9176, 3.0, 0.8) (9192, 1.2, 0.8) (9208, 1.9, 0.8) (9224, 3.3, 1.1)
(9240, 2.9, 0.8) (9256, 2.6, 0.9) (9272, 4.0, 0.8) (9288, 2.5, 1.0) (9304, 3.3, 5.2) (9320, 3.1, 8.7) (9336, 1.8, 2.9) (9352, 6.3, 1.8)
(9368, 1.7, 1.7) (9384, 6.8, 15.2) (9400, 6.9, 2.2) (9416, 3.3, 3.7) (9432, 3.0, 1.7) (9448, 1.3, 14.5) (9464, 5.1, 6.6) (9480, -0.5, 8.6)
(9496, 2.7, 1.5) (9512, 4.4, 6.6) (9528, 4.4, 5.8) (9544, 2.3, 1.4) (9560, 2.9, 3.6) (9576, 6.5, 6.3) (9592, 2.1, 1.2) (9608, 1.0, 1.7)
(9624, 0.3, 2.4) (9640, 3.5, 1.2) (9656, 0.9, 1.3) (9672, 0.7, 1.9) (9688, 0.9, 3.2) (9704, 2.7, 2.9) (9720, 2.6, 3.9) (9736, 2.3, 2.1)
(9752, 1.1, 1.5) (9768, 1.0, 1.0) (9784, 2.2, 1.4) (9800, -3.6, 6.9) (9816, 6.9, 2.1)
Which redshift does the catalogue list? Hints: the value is 1.096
